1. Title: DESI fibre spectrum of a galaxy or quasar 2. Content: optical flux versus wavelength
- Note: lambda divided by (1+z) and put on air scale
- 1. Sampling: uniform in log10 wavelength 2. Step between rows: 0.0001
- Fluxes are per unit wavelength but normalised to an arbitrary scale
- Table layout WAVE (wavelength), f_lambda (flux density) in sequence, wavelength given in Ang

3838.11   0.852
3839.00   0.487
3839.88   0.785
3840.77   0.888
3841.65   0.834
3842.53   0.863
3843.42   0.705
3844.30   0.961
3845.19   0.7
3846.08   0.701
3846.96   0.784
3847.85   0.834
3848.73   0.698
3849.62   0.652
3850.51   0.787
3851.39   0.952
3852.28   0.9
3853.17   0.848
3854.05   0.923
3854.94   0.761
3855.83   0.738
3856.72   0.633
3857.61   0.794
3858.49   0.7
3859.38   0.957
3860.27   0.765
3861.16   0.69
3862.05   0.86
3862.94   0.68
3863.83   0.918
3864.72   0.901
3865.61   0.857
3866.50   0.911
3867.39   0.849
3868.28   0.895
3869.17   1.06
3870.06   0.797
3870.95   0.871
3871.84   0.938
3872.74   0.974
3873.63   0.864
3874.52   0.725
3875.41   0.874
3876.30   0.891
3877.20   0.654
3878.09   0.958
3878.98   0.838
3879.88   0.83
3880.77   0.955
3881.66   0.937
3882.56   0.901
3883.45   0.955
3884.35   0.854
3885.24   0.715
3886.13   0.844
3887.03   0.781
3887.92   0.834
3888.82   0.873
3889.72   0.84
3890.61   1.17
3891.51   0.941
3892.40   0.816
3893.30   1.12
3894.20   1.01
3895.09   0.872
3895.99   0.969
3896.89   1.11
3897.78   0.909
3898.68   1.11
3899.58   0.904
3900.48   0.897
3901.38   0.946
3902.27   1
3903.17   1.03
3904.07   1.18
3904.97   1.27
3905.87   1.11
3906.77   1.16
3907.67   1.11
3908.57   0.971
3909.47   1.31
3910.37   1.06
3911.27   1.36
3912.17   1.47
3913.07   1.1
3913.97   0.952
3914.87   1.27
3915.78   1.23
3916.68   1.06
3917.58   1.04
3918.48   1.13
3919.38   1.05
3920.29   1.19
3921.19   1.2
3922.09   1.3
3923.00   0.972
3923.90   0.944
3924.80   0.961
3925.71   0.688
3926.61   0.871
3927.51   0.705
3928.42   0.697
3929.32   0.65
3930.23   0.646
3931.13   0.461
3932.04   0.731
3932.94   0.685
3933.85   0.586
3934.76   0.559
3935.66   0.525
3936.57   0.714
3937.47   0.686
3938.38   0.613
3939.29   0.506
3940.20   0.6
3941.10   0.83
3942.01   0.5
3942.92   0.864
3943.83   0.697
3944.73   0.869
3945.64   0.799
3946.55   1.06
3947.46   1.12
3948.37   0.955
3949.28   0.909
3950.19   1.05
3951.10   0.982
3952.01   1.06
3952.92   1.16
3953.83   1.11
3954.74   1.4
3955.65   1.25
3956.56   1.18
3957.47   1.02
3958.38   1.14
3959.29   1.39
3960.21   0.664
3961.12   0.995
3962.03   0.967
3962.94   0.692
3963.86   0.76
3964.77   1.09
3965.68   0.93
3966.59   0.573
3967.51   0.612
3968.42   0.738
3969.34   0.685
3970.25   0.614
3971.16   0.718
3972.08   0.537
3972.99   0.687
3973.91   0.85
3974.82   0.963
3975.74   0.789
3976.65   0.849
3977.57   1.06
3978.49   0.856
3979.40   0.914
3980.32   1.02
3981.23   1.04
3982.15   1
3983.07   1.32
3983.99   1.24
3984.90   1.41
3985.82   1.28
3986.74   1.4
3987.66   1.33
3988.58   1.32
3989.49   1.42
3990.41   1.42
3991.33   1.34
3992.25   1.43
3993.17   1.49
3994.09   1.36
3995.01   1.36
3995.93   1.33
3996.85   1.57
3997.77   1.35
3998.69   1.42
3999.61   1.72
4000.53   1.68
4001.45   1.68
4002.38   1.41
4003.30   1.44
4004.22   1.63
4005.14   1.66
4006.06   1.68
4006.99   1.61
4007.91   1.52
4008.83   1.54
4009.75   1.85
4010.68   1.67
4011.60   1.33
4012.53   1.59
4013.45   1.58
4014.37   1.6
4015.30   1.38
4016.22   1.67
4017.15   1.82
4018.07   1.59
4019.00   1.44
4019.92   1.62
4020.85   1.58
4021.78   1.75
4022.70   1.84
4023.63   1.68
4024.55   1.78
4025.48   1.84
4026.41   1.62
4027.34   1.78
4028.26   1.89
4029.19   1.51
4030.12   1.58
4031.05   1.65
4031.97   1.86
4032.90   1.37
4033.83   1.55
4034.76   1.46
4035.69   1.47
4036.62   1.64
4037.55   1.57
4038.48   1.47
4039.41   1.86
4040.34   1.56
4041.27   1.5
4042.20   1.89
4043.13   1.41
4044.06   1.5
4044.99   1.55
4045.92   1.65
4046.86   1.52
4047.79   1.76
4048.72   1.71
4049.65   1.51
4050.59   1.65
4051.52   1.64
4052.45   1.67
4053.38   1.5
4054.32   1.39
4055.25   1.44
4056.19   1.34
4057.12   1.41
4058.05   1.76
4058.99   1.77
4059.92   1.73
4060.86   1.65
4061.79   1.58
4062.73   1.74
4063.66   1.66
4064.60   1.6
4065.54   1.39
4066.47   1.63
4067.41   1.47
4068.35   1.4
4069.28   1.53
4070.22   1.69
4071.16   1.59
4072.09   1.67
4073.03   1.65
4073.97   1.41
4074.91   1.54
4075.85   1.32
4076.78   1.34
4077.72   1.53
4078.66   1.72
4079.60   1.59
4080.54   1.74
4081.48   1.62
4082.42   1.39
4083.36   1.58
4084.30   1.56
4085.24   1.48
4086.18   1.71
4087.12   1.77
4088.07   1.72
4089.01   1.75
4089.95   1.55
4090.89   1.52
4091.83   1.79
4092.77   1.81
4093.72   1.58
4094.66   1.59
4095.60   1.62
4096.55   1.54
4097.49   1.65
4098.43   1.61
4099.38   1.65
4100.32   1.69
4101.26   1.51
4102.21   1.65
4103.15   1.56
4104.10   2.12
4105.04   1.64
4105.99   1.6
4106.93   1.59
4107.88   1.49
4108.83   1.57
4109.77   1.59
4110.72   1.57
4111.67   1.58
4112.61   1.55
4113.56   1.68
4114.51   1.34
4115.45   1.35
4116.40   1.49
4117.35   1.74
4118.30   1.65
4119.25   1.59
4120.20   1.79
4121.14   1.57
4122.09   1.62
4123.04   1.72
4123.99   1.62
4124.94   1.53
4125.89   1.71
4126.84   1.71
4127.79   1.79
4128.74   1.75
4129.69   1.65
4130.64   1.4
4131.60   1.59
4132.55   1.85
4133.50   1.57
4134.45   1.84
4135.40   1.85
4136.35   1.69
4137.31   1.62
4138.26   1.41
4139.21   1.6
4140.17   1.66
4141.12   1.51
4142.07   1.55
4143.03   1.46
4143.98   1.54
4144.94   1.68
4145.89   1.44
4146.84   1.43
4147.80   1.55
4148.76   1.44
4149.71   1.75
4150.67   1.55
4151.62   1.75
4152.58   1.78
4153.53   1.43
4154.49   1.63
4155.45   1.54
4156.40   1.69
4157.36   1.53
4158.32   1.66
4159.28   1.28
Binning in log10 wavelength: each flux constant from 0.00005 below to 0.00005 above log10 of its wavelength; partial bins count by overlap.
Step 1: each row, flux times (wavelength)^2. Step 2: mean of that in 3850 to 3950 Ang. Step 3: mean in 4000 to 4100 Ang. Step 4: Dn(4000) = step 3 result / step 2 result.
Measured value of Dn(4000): 1.92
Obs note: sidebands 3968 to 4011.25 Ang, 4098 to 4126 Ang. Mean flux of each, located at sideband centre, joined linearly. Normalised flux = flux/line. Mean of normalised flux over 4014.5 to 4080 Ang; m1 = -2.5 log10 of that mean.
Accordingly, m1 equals -0.13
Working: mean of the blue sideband 1.26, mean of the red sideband 1.61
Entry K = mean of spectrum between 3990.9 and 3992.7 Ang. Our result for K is 1.38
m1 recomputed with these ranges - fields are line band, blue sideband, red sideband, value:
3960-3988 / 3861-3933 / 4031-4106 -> 0.33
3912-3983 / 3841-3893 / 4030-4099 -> 0.26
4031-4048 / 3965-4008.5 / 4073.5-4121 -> -0.14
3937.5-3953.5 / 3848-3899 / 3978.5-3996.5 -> 0.30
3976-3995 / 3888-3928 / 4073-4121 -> 0.05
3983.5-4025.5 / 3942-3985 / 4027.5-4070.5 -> -0.22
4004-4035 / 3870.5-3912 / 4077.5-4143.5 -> -0.21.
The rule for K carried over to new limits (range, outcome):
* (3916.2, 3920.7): 1.09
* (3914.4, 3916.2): 1.24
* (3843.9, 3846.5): 0.782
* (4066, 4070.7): 1.54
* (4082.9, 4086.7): 1.59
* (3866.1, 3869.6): 0.929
